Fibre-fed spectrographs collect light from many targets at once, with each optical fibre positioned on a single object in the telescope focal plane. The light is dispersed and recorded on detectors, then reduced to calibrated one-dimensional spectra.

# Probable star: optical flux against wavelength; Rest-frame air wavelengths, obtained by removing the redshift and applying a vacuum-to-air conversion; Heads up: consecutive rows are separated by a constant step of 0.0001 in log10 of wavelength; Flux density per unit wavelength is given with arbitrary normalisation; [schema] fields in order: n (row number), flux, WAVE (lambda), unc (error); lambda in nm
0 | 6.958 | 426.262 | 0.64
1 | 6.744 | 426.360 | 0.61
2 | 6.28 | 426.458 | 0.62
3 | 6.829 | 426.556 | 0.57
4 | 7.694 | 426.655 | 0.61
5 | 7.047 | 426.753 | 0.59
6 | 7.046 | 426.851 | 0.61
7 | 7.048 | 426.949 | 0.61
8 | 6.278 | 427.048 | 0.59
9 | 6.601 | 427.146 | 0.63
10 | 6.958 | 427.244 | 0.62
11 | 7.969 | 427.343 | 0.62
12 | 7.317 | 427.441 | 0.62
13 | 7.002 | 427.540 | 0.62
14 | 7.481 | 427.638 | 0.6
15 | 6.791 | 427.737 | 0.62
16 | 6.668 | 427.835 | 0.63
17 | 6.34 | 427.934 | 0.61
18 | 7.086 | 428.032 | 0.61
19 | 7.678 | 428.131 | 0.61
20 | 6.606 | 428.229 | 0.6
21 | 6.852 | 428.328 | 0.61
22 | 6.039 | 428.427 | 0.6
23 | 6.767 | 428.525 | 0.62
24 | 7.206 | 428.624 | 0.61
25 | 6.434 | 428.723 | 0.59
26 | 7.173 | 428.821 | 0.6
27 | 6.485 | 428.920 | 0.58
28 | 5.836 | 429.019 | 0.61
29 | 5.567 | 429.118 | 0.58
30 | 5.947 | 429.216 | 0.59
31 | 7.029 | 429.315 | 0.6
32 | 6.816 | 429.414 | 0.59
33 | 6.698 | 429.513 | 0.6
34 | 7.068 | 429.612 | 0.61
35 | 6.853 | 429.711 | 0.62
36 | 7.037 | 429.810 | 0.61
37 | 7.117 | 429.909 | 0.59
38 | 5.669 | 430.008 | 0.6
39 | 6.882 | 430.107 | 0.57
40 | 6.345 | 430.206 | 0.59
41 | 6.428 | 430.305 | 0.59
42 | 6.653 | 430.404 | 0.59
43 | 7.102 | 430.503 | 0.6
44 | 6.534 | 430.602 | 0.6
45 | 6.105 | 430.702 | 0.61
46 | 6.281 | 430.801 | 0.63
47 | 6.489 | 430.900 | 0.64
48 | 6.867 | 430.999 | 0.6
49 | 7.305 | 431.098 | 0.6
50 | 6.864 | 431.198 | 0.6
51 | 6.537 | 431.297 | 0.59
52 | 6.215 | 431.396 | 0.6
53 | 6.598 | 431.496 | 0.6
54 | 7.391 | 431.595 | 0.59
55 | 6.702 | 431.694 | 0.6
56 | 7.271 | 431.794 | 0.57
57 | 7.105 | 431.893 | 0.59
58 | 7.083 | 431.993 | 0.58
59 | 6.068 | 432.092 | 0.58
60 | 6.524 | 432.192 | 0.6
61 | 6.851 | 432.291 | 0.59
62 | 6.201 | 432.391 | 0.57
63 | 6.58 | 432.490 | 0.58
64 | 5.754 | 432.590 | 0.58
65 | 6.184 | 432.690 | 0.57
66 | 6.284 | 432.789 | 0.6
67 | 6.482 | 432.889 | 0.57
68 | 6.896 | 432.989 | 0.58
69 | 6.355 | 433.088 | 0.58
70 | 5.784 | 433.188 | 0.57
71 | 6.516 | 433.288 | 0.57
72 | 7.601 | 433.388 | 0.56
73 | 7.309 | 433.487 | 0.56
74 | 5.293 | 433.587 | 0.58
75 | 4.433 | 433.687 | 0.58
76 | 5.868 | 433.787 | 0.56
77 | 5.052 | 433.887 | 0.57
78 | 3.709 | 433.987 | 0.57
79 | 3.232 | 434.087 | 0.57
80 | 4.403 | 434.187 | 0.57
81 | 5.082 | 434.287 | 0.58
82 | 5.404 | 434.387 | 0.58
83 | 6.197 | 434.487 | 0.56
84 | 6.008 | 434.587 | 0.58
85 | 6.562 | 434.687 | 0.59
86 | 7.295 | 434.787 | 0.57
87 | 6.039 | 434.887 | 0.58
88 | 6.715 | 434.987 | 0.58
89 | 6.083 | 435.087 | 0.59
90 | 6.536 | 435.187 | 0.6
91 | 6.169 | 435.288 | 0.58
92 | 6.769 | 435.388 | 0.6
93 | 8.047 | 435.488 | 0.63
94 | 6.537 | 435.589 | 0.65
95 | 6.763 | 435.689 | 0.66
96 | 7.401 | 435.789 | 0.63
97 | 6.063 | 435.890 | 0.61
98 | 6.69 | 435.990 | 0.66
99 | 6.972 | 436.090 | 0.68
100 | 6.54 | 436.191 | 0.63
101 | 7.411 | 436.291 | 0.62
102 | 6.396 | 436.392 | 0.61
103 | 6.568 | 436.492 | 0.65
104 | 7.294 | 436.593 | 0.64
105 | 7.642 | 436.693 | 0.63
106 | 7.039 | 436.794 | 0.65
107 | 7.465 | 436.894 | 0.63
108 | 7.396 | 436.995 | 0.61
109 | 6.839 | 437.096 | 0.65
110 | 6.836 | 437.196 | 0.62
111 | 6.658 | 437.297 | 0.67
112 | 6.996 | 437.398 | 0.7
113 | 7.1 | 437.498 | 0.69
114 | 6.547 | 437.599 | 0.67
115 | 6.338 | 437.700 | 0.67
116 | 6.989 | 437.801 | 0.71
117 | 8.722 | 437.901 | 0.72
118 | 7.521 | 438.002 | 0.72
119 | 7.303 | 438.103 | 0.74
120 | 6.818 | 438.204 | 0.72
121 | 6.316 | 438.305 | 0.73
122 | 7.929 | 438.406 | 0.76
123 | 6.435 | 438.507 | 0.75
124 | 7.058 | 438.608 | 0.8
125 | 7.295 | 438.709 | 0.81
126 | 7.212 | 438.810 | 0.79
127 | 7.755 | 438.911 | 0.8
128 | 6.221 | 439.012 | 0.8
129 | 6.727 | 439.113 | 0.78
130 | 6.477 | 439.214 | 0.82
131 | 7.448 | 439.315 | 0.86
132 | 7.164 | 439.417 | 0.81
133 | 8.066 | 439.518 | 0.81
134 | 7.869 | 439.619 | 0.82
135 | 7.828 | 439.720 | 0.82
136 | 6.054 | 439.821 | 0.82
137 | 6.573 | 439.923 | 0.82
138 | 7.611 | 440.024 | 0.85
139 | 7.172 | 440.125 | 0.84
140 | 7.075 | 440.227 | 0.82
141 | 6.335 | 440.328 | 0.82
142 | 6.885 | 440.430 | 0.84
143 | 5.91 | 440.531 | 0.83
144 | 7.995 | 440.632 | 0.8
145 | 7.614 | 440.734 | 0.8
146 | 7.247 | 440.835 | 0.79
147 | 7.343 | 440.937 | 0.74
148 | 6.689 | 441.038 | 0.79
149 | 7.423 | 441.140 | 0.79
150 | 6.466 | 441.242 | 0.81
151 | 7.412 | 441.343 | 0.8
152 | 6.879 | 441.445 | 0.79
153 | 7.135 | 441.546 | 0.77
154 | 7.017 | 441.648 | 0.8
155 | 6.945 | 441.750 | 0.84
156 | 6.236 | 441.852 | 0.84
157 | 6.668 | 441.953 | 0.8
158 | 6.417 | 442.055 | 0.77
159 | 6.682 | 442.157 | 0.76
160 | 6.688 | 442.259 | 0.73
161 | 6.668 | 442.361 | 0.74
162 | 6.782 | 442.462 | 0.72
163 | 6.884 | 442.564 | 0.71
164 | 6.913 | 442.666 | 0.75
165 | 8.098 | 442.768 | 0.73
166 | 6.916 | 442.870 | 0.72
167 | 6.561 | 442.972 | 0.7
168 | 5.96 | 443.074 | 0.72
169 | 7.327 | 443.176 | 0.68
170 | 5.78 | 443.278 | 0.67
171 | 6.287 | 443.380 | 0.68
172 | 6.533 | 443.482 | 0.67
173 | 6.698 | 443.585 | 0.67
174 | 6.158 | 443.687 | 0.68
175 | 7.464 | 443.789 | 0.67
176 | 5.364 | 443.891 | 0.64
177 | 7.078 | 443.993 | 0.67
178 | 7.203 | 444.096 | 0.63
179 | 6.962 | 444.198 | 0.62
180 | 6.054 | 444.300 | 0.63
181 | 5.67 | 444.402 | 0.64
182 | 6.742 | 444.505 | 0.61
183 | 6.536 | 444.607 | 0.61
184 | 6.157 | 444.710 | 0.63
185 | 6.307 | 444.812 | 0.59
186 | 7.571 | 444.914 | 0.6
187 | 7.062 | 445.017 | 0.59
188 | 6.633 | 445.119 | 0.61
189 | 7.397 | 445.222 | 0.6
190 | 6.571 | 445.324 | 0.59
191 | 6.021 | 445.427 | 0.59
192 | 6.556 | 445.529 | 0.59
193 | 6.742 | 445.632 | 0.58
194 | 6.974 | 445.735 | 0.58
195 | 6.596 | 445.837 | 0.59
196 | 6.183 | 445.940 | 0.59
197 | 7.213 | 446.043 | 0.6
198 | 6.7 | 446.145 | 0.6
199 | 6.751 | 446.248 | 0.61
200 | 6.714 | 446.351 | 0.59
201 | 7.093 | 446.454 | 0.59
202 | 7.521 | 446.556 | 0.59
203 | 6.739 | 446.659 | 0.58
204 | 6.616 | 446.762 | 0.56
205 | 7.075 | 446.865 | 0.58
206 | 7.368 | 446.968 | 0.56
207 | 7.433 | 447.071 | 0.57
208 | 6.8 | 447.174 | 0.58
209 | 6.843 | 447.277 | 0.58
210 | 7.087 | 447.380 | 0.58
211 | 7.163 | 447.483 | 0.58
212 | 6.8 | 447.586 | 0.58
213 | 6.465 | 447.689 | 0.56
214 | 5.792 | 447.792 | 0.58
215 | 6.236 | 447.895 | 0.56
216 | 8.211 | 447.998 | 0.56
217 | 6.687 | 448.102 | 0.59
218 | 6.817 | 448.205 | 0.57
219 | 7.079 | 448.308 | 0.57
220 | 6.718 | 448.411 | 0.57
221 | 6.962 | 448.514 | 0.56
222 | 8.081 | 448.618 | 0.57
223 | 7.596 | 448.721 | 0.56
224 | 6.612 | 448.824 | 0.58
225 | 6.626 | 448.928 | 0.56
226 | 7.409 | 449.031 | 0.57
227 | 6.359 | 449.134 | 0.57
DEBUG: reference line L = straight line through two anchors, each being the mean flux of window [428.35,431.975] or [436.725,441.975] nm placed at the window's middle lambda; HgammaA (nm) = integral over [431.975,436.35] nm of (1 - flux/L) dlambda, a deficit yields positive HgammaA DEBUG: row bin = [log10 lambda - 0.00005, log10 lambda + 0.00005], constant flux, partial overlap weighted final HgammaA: 0.40 nm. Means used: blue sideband 6.66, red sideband 7.06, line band 6.22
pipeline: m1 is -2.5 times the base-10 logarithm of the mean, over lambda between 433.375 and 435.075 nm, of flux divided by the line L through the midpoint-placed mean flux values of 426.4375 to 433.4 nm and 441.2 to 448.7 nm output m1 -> 0.193 mag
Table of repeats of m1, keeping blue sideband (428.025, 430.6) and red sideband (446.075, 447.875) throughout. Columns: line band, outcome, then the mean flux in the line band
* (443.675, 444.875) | 0.06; 6.5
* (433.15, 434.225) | 0.24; 5.39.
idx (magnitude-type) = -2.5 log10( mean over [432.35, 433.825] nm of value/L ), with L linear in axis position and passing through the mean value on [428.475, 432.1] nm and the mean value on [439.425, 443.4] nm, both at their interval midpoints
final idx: 0.084 mag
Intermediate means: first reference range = 6.67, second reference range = 6.94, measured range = 6.24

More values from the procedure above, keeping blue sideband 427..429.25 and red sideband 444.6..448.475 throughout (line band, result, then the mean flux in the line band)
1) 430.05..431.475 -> 0.025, 6.61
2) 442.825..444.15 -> 0.041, 6.56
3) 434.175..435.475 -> 0.096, 6.21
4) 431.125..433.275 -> 0.033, 6.56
